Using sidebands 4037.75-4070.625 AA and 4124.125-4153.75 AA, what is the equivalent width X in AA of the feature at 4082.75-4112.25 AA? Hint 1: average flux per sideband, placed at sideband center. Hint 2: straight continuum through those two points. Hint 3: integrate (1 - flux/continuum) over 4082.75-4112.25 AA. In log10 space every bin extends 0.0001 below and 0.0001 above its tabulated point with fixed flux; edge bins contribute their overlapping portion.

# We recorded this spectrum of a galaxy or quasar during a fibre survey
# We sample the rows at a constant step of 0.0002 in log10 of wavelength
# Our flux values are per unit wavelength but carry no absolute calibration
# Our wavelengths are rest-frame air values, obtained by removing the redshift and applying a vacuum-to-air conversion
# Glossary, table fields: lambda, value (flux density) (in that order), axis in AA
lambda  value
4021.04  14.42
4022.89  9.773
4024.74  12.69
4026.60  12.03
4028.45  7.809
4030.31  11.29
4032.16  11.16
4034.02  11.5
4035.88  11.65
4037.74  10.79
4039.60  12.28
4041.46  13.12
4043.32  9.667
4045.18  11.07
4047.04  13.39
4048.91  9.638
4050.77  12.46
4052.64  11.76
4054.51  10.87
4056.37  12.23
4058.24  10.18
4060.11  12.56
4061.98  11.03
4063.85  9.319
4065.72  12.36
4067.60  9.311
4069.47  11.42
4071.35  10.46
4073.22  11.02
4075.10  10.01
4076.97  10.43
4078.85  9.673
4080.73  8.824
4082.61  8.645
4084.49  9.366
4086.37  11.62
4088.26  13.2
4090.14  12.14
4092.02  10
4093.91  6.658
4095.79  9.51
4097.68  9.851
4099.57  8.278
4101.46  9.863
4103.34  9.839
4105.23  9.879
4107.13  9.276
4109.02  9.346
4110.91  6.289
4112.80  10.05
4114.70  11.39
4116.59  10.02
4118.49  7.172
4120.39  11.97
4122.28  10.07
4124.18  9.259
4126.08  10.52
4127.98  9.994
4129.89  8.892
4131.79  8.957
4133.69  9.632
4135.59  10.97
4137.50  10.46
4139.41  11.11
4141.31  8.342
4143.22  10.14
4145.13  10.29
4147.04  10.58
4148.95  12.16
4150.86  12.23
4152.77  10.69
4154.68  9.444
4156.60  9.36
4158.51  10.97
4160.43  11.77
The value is 3.1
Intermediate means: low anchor 11.3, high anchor 10.3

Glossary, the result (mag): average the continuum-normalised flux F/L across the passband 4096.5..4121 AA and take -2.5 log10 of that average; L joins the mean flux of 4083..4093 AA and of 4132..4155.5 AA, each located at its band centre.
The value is 0.152 mag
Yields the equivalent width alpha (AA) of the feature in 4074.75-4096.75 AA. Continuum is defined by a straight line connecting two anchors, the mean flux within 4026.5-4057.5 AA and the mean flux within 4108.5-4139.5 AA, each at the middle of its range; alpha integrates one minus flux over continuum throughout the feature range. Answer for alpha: 1.0 AA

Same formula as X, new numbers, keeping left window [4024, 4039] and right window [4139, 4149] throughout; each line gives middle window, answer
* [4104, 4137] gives 2.48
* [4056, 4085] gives 1.11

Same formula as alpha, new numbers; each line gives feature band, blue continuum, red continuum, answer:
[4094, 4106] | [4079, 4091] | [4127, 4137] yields 1.12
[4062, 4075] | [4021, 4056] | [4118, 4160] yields 0.46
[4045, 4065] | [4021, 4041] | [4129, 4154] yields -0.43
